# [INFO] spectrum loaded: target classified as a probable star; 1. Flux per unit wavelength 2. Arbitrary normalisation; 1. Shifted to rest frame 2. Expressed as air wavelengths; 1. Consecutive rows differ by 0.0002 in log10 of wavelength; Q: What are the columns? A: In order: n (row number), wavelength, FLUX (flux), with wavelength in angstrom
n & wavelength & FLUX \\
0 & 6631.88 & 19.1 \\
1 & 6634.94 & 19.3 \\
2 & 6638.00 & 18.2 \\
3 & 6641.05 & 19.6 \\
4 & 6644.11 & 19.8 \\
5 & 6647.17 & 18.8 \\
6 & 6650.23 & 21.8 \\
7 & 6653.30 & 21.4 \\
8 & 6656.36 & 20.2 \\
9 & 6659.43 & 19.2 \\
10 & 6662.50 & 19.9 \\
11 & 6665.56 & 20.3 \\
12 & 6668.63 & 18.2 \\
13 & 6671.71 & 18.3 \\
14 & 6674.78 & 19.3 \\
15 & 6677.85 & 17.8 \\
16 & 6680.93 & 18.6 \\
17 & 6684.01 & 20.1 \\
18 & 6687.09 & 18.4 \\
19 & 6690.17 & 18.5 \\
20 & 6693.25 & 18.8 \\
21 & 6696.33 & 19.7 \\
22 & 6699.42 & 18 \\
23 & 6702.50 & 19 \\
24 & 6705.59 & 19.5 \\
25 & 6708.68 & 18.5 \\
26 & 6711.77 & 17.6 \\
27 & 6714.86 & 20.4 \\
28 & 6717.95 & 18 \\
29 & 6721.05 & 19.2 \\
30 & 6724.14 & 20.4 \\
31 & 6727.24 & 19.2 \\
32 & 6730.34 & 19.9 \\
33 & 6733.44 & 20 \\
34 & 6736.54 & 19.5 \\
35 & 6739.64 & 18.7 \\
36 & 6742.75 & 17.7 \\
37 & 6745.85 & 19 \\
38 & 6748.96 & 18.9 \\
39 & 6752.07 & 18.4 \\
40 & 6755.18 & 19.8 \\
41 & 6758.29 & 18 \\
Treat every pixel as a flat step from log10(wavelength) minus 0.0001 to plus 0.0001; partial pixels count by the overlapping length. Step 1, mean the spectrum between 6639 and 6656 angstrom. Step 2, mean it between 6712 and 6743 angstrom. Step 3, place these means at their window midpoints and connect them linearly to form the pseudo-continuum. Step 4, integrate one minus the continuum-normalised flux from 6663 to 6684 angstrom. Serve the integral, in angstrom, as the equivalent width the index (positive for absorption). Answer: 1.1 angstrom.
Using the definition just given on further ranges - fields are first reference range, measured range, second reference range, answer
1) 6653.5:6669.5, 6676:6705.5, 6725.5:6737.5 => 1.4 angstrom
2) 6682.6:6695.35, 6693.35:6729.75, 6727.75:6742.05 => 0.2 angstrom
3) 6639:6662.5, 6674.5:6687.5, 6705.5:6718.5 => 0.4 angstrom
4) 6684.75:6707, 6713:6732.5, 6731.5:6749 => -0.6 angstrom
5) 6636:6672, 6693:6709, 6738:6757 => 0.2 angstrom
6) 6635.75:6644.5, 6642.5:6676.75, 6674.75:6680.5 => -1.8 angstrom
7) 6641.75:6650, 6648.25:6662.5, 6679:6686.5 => -0.7 angstrom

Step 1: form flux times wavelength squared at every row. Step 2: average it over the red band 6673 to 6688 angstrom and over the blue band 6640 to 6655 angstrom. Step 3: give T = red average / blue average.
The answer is 0.94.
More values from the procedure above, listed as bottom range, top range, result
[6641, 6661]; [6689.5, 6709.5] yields 0.95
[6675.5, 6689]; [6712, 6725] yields 1.04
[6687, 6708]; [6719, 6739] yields 1.05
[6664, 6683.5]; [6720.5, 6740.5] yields 1.06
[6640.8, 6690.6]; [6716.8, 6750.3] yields 1.01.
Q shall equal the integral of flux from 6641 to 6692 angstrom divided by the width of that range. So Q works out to 19.4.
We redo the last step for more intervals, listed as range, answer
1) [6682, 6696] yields 19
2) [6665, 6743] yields 19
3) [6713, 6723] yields 19.2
